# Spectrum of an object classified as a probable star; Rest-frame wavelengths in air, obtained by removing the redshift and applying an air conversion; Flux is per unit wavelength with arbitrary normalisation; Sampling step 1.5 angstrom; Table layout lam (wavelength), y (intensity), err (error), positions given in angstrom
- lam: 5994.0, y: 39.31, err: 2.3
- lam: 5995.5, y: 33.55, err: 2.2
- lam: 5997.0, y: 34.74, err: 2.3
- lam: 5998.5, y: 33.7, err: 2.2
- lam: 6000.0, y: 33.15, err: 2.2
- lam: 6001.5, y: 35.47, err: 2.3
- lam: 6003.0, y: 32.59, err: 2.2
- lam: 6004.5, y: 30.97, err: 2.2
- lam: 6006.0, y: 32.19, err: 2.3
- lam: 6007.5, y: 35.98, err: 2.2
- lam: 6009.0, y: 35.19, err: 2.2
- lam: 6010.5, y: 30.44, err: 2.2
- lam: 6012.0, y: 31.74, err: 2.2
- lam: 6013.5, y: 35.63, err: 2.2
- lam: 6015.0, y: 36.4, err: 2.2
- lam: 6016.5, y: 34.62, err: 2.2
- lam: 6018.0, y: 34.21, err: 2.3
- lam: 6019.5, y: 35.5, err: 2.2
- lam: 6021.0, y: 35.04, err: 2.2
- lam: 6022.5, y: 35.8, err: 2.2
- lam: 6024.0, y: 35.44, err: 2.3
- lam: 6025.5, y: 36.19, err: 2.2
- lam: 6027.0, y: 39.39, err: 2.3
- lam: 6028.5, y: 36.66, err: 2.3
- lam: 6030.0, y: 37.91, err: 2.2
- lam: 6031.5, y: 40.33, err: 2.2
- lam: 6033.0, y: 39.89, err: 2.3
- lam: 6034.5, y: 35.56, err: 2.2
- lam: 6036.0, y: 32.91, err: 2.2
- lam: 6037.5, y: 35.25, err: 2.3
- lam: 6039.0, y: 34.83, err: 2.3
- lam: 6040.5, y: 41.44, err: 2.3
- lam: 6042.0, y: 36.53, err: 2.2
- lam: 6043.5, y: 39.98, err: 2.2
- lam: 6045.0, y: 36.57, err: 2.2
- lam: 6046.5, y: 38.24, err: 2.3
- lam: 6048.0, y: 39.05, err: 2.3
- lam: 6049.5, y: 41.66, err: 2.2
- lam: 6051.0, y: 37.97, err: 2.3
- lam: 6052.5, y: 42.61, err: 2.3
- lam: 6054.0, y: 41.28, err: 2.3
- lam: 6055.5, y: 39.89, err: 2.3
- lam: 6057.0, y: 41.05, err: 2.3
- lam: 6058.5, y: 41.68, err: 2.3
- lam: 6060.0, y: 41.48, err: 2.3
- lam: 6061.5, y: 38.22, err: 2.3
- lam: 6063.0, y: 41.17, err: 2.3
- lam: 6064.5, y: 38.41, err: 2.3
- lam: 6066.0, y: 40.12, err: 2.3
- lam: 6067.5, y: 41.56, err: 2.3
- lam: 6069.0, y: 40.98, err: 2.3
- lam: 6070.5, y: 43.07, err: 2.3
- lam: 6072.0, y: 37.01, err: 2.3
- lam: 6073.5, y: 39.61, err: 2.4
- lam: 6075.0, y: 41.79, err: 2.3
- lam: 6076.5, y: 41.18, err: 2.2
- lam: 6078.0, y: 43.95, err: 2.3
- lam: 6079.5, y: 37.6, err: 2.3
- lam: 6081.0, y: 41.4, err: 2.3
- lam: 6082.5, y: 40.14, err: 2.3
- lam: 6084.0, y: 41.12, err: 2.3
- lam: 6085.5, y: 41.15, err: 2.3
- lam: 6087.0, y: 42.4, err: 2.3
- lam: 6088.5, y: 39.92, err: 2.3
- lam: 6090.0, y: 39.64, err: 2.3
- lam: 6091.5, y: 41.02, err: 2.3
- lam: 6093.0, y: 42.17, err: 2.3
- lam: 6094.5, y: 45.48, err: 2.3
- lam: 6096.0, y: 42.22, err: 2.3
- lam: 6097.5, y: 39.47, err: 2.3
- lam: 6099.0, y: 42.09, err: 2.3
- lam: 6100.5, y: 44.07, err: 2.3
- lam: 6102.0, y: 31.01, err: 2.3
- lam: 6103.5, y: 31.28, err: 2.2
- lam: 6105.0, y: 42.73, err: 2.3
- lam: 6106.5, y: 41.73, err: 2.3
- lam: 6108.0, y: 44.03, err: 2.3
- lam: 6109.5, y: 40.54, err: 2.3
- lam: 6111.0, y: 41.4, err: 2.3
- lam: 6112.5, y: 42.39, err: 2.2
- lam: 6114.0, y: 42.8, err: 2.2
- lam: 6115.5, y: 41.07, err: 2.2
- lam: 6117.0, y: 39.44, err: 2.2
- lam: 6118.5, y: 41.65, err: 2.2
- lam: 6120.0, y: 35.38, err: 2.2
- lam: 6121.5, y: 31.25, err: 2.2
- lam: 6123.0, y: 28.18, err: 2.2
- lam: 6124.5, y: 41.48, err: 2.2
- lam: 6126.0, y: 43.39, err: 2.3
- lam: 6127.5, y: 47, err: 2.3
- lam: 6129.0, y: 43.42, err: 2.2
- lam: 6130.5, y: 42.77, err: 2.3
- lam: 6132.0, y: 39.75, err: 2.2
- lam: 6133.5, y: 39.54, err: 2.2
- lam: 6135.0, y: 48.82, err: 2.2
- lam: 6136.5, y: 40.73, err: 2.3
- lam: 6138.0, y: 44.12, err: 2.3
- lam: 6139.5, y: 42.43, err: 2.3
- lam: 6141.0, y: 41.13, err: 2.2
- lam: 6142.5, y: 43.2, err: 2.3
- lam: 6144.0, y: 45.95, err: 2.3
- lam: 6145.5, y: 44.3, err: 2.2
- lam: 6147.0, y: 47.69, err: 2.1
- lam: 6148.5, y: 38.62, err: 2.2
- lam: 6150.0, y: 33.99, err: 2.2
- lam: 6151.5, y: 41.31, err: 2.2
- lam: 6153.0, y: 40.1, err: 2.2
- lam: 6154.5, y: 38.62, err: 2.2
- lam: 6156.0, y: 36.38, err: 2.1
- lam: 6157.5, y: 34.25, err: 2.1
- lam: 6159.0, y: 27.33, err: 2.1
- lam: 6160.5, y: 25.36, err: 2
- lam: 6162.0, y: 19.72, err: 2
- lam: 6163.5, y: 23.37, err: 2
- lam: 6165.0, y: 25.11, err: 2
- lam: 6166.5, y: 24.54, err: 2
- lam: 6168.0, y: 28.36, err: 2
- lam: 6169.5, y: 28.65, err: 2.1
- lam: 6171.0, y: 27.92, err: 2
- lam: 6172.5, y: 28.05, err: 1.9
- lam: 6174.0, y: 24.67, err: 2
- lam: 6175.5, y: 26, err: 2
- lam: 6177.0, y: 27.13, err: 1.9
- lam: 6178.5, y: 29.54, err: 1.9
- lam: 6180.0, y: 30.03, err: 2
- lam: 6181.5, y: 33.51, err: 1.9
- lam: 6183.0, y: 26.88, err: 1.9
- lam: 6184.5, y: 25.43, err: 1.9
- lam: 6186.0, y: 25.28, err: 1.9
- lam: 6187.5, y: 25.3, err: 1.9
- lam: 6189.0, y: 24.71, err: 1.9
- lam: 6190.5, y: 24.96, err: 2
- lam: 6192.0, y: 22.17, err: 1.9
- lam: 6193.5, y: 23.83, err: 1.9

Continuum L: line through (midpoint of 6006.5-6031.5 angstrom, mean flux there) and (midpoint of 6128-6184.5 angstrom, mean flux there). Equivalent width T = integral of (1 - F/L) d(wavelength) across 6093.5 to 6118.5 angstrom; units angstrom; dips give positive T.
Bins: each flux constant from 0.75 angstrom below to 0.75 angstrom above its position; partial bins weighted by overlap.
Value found -4.2 angstrom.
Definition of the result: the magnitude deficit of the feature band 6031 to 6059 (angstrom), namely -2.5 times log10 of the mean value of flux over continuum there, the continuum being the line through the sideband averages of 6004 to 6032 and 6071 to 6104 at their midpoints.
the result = -0.04 mag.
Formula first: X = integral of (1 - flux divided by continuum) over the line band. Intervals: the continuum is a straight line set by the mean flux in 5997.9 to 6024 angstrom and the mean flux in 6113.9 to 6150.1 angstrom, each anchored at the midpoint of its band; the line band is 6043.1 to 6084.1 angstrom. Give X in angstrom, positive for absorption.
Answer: -3.4 angstrom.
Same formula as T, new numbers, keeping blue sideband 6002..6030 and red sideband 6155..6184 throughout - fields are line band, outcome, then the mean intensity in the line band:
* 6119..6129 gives -2.83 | 38.3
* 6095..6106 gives -2.94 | 39.2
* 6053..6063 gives -2.39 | 40.7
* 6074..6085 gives -3.14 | 41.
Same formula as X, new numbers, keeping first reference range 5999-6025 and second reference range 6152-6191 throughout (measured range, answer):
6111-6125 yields -3.7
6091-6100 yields -3.2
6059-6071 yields -3.1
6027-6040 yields -1.4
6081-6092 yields -3.3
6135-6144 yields -4.2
